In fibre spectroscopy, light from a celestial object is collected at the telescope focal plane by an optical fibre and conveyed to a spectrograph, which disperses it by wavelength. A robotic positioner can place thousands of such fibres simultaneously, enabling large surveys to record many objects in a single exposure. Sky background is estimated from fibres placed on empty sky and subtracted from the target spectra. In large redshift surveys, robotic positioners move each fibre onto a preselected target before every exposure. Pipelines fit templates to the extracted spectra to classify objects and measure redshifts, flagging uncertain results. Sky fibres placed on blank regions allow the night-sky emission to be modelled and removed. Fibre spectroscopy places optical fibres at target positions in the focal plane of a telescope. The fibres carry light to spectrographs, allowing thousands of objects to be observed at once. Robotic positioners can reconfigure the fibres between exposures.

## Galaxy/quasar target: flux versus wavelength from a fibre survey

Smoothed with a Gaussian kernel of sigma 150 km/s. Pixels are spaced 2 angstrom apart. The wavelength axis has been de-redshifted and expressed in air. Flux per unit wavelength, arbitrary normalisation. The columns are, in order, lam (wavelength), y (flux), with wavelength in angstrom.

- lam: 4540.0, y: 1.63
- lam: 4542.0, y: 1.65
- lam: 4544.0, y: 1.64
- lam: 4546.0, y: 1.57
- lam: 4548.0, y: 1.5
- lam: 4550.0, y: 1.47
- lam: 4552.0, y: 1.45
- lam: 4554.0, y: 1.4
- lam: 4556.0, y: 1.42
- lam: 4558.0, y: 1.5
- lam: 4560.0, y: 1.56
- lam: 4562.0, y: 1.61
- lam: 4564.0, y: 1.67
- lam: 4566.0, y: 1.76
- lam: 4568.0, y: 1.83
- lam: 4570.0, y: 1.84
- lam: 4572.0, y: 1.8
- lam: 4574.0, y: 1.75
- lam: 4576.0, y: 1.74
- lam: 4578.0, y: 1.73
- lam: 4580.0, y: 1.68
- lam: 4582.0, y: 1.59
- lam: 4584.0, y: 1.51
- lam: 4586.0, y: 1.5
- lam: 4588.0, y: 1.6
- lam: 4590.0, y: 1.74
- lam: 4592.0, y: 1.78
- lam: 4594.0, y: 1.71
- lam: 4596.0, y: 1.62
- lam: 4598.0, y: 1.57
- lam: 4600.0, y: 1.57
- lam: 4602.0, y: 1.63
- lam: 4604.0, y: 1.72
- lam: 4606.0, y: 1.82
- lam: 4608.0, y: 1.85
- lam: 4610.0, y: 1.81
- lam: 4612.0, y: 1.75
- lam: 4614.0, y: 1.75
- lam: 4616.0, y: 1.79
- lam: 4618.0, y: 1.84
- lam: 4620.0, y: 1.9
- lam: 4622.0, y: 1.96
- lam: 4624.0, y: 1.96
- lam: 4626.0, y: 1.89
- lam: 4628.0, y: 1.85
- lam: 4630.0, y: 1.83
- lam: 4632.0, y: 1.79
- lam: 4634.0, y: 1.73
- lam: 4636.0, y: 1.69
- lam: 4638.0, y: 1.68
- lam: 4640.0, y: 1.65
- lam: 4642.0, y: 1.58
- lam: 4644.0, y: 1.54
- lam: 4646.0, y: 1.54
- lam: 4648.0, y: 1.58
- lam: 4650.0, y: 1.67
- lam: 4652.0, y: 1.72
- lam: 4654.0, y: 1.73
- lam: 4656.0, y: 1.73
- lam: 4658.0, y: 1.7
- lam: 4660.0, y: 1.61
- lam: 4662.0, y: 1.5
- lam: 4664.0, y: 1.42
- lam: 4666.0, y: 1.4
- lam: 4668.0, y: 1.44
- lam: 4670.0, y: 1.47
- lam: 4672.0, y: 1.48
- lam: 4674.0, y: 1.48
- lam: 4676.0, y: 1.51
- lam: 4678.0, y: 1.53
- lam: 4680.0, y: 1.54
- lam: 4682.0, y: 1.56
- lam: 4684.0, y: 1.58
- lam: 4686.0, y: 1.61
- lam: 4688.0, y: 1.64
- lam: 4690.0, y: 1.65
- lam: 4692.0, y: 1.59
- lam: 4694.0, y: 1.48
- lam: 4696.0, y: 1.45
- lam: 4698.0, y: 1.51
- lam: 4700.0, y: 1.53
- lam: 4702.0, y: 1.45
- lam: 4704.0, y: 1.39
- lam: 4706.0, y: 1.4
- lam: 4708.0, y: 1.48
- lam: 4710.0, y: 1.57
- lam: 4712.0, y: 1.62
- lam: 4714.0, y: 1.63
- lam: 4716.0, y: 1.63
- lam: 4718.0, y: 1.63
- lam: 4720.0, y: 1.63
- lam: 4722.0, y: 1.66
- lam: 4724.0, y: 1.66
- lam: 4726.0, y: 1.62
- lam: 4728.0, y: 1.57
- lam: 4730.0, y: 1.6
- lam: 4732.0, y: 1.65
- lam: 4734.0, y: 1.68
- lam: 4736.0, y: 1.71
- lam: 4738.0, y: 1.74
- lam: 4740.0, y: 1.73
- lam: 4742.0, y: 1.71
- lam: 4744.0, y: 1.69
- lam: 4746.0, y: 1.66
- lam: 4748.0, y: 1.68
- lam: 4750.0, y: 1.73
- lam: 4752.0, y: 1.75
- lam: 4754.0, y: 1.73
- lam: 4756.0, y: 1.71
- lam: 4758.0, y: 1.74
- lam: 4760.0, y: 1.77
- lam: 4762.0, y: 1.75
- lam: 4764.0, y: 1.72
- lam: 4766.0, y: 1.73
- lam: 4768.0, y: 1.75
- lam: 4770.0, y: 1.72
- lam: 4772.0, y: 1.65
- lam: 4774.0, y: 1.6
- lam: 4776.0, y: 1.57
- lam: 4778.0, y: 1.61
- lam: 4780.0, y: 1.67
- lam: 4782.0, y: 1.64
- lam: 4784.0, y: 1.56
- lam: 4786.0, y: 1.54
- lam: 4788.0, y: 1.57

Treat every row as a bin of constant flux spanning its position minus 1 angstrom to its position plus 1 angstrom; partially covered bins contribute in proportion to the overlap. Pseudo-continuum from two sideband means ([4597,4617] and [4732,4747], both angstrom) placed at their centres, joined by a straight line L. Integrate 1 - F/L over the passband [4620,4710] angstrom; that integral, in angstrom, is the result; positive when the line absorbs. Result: 5.7 angstrom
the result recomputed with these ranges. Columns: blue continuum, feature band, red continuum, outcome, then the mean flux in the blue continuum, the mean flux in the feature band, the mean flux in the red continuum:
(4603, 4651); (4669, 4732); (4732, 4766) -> 6.5 angstrom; 1.76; 1.55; 1.72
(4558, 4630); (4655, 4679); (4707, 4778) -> 2.5 angstrom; 1.73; 1.52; 1.67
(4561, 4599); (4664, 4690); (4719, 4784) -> 2.5 angstrom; 1.69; 1.52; 1.68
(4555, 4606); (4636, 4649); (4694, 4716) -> -0.1 angstrom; 1.66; 1.6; 1.51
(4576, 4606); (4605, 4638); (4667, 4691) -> -4.3 angstrom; 1.65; 1.82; 1.54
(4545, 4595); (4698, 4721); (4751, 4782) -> 1.9 angstrom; 1.63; 1.54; 1.7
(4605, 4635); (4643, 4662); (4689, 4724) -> 1.0 angstrom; 1.83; 1.64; 1.55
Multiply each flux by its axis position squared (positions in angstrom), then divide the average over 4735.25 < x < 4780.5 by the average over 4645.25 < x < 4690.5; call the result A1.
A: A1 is 1.1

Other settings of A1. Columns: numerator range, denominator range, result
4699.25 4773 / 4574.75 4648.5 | 1.01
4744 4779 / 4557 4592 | 1.10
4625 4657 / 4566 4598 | 1.03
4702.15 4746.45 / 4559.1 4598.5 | 1.02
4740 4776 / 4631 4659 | 1.08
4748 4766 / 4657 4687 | 1.18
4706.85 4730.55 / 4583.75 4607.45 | 1.02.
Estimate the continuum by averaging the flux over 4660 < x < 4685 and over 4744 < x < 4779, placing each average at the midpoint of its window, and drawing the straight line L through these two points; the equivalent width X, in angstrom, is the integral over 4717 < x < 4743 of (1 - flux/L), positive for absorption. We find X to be -0.5 angstrom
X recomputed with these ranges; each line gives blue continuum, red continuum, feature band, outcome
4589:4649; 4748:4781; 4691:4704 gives 1.69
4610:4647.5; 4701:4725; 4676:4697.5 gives 0.86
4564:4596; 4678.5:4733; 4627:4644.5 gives -0.72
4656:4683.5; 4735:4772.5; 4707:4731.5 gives 0.43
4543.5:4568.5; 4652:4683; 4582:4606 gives -1.27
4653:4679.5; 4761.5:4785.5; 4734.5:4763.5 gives -1.57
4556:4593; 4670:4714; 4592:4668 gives -4.70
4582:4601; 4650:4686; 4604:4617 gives -1.49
